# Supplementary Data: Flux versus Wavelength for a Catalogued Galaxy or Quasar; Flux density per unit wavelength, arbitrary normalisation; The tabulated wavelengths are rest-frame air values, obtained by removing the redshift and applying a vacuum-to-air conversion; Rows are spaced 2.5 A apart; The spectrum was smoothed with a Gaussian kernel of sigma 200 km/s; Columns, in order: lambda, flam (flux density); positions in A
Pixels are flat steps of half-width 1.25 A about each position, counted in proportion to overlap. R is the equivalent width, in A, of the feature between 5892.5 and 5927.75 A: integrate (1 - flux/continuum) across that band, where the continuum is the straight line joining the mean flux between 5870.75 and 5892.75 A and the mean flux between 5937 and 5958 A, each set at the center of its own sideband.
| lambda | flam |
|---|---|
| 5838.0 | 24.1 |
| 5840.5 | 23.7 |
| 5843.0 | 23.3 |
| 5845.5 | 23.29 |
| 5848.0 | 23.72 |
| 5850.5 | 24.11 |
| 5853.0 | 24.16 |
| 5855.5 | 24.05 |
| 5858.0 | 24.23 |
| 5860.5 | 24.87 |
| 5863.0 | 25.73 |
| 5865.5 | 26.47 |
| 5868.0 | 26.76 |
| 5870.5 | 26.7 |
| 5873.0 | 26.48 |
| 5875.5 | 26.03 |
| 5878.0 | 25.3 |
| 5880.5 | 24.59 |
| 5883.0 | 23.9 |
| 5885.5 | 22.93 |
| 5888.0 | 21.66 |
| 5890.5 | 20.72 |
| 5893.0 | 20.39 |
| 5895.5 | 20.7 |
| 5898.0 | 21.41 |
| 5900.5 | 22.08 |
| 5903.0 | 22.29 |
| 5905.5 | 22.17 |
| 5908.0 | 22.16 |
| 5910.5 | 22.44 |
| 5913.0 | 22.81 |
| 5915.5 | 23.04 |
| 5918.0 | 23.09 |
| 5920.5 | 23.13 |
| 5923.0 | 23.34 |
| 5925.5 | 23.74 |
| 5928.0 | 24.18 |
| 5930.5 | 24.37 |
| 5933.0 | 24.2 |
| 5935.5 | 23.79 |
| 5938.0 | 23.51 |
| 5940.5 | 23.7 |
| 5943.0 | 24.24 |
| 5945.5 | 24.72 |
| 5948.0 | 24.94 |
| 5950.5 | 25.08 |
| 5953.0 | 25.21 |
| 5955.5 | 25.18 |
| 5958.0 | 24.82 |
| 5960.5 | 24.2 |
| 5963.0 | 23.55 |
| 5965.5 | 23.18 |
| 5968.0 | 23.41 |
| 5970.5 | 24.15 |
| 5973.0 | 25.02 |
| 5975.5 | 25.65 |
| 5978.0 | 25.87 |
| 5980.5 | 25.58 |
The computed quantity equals 2.6 A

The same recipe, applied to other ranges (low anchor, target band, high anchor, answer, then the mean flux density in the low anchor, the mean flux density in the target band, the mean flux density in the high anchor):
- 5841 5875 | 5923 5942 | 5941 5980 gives 0.6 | 24.9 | 23.9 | 24.6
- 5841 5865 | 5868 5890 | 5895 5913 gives -1.5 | 24.2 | 24.7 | 22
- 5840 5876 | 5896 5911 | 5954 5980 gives 1.7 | 24.9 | 22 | 24.5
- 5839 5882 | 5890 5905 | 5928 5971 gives 2.0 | 24.9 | 21.3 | 24.2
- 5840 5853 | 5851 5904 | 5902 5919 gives -1.7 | 23.7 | 23.9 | 22.6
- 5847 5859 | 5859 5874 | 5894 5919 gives -1.6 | 24.1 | 26.1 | 22.2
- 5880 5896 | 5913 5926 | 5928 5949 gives 0.1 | 22.1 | 23.2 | 24.2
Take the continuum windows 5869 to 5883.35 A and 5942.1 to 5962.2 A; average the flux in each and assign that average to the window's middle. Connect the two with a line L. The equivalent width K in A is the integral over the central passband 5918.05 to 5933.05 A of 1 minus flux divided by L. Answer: 0.8 A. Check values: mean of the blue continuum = 25.6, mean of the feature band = 23.7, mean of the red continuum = 24.8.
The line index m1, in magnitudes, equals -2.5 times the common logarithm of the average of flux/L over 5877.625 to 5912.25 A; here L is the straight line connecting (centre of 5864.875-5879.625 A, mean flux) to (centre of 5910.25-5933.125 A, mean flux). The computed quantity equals 0.124 mag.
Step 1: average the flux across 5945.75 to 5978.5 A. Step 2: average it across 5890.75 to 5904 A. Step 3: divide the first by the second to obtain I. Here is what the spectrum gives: 1.15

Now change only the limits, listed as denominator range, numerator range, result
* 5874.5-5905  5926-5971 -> 1.07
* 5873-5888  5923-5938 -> 0.98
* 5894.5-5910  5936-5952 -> 1.11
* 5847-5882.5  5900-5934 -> 0.92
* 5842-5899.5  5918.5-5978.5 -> 1.01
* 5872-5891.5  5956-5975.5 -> 1.01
